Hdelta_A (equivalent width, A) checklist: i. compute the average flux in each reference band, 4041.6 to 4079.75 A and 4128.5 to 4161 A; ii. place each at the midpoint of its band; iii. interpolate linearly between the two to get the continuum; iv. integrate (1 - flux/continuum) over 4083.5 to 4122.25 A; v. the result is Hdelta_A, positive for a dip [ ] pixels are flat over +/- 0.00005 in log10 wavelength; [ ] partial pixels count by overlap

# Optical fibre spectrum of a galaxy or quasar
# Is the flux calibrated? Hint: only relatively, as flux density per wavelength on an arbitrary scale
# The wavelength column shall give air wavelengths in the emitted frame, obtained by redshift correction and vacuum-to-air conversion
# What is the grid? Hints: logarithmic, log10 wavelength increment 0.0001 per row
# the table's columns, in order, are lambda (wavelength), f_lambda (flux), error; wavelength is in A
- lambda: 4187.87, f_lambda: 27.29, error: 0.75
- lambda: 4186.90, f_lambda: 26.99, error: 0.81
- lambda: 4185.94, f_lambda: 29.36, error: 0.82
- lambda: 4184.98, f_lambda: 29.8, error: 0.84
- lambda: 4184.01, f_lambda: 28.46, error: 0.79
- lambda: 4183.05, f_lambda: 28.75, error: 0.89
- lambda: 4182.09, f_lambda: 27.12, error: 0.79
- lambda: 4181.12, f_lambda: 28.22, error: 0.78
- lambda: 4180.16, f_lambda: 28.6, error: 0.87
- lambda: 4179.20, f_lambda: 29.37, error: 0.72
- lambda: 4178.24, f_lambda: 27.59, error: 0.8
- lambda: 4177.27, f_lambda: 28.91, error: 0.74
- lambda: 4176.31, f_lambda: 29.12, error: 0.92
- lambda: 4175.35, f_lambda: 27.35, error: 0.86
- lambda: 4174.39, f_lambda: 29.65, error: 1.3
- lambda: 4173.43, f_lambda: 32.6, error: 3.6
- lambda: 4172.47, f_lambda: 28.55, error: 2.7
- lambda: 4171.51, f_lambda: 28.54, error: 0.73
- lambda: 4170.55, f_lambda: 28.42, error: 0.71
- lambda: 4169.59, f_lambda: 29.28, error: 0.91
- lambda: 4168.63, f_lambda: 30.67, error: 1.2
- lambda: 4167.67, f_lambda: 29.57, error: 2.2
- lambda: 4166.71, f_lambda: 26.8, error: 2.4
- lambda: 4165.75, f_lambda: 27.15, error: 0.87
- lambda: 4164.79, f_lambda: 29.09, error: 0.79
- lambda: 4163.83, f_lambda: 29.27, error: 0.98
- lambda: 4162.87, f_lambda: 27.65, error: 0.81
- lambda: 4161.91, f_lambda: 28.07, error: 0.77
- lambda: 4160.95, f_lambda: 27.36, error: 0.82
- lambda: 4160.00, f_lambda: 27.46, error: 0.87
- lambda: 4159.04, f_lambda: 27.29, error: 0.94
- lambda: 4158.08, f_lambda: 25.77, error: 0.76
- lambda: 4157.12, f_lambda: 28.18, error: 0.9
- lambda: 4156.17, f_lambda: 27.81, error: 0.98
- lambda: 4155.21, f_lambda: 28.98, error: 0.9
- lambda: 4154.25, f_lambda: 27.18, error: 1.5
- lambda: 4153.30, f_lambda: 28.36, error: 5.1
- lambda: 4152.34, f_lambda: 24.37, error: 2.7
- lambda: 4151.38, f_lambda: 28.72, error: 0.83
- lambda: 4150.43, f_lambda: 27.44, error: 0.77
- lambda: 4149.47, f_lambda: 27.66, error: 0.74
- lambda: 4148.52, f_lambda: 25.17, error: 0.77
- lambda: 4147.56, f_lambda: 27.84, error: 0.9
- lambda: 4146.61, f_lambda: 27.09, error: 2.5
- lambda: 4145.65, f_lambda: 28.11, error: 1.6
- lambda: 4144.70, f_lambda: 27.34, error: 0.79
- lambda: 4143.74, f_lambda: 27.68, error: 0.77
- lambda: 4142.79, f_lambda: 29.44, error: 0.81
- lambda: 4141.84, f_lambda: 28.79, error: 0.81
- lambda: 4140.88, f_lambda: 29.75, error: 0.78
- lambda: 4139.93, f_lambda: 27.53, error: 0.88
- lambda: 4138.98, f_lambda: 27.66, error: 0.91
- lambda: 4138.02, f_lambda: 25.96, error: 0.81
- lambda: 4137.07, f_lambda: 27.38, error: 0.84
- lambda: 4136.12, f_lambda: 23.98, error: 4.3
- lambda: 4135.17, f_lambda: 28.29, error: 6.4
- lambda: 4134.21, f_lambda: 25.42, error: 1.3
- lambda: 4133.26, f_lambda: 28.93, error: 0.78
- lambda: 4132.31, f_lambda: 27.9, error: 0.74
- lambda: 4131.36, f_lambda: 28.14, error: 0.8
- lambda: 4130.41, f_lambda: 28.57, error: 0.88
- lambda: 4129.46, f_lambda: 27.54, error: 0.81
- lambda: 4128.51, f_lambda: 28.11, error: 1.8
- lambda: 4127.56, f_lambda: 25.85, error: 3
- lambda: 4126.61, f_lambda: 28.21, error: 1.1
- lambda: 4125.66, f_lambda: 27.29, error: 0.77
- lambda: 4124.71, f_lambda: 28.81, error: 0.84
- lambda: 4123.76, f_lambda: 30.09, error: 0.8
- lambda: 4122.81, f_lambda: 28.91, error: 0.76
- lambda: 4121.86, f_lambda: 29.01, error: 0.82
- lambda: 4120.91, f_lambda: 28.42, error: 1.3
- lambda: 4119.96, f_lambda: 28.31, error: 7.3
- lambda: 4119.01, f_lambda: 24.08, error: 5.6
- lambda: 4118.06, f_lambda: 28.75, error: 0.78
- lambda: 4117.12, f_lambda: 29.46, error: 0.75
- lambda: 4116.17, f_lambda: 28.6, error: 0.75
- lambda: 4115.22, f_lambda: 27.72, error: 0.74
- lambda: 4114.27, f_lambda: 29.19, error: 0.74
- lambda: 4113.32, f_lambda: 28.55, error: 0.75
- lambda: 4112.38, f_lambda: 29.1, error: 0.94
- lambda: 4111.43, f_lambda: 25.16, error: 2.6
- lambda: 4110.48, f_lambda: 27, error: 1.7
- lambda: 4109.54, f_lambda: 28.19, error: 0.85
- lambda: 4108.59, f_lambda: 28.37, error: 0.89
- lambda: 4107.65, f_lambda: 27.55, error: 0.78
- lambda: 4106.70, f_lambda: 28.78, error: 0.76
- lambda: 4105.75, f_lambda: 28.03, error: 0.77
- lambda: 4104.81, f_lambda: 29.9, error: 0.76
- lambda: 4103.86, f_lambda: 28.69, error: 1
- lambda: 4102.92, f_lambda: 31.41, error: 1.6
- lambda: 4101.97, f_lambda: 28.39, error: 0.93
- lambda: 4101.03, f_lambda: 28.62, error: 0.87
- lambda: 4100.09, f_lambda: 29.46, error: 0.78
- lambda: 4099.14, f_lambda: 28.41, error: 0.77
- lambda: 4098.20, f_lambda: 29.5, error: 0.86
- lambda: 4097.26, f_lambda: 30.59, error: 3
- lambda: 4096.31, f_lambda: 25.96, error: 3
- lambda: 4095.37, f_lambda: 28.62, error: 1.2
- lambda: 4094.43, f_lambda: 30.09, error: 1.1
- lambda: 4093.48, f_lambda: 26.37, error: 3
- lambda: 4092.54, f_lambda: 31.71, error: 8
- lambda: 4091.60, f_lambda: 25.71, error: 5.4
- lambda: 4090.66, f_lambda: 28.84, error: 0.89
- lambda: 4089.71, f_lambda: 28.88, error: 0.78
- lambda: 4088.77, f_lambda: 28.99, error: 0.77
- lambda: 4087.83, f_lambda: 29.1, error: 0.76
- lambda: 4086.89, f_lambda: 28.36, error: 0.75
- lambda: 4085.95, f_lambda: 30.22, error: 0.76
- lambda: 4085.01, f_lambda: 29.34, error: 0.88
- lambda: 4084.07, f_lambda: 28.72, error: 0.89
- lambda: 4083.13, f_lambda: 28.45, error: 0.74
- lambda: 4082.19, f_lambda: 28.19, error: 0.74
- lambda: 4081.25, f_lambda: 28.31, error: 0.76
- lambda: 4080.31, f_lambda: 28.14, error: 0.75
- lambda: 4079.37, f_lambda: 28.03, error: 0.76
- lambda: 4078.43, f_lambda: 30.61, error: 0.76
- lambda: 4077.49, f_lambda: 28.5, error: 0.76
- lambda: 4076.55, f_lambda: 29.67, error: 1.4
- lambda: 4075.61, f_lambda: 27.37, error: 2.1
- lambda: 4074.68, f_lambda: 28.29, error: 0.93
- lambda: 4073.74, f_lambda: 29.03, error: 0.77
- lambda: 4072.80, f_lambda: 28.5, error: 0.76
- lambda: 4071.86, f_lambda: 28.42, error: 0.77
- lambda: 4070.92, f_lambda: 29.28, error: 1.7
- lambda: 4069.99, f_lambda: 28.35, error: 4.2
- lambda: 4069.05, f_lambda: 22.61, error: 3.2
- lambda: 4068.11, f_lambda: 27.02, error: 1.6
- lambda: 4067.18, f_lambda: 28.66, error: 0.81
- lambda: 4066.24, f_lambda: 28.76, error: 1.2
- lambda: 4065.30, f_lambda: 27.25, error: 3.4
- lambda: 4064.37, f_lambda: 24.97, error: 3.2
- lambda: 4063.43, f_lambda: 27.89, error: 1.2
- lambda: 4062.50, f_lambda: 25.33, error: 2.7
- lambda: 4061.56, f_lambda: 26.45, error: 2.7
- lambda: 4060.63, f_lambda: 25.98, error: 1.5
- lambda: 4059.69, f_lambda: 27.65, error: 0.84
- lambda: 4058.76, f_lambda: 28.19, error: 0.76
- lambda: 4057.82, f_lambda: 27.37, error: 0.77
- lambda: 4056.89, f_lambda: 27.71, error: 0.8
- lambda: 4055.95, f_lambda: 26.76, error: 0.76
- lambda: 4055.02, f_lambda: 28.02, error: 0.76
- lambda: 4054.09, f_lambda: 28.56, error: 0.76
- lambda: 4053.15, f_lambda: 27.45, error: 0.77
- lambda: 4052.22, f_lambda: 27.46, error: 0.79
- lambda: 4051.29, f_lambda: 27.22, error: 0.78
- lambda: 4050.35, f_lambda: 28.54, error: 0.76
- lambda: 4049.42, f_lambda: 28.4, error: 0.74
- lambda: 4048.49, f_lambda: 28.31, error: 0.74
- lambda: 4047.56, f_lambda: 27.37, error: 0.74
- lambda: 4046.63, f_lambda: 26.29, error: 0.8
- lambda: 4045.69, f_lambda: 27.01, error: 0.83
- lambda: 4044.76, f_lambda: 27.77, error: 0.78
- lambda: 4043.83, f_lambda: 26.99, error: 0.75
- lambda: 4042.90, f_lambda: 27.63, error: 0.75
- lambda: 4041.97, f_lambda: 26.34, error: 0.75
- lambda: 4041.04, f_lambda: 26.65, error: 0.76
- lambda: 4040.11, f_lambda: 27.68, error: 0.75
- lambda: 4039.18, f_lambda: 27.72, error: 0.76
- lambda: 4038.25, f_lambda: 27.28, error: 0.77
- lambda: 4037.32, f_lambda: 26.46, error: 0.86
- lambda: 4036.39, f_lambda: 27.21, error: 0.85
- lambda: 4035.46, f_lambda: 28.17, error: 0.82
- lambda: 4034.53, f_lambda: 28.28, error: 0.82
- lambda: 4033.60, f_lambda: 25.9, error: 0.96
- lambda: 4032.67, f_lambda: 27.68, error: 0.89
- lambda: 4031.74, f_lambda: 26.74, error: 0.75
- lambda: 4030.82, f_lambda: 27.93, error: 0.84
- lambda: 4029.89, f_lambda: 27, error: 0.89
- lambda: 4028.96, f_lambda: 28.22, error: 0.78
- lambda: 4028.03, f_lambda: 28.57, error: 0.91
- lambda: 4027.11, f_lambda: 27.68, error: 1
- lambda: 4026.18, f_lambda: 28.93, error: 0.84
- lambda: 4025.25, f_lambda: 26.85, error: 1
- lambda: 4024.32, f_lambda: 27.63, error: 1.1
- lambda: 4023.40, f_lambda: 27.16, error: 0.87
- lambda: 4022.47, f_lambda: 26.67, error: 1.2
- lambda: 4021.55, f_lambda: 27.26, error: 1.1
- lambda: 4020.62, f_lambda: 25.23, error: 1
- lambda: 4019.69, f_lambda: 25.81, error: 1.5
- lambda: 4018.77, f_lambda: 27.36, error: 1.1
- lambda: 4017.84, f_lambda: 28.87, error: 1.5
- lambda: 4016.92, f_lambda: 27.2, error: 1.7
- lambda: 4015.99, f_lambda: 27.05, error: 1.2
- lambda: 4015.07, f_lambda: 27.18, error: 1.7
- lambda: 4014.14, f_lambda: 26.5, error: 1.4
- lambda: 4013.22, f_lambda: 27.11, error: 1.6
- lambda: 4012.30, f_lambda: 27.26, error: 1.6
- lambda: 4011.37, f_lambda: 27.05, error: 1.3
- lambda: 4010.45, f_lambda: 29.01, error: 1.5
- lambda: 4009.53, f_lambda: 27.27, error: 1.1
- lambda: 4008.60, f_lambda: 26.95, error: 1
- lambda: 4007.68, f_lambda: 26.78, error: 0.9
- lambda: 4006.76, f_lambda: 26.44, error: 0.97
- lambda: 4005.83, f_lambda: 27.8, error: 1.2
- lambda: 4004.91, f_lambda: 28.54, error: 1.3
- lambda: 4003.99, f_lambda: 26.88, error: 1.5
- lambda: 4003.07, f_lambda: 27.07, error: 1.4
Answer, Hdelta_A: -1.4 A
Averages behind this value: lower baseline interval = 27.6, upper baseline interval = 27.5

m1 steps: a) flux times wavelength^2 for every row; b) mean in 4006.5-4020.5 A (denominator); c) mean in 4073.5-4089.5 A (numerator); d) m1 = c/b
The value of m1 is 1.10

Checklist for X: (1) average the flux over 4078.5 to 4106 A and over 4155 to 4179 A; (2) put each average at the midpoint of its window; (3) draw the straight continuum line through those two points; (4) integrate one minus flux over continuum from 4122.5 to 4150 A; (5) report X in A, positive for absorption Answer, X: 0.9 A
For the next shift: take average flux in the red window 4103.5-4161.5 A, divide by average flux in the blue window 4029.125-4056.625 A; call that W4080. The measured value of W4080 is 1.0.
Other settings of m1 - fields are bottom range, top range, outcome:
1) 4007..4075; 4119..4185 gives 1.08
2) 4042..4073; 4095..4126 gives 1.07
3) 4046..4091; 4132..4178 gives 1.04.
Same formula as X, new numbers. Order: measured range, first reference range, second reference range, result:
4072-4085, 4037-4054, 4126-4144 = -0.5 A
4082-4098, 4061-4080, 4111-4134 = -0.5 A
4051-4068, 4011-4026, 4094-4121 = 0.2 A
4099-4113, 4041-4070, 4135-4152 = -0.6 A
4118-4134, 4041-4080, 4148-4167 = -0.3 A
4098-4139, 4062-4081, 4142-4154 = -0.7 A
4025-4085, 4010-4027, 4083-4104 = 0.8 A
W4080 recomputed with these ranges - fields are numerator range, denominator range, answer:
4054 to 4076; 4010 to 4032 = 1.00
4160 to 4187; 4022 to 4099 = 1.03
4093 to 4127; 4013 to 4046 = 1.04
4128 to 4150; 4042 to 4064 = 1.01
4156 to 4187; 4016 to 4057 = 1.04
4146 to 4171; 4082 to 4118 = 0.97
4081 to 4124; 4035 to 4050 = 1.04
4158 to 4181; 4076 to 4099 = 0.99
